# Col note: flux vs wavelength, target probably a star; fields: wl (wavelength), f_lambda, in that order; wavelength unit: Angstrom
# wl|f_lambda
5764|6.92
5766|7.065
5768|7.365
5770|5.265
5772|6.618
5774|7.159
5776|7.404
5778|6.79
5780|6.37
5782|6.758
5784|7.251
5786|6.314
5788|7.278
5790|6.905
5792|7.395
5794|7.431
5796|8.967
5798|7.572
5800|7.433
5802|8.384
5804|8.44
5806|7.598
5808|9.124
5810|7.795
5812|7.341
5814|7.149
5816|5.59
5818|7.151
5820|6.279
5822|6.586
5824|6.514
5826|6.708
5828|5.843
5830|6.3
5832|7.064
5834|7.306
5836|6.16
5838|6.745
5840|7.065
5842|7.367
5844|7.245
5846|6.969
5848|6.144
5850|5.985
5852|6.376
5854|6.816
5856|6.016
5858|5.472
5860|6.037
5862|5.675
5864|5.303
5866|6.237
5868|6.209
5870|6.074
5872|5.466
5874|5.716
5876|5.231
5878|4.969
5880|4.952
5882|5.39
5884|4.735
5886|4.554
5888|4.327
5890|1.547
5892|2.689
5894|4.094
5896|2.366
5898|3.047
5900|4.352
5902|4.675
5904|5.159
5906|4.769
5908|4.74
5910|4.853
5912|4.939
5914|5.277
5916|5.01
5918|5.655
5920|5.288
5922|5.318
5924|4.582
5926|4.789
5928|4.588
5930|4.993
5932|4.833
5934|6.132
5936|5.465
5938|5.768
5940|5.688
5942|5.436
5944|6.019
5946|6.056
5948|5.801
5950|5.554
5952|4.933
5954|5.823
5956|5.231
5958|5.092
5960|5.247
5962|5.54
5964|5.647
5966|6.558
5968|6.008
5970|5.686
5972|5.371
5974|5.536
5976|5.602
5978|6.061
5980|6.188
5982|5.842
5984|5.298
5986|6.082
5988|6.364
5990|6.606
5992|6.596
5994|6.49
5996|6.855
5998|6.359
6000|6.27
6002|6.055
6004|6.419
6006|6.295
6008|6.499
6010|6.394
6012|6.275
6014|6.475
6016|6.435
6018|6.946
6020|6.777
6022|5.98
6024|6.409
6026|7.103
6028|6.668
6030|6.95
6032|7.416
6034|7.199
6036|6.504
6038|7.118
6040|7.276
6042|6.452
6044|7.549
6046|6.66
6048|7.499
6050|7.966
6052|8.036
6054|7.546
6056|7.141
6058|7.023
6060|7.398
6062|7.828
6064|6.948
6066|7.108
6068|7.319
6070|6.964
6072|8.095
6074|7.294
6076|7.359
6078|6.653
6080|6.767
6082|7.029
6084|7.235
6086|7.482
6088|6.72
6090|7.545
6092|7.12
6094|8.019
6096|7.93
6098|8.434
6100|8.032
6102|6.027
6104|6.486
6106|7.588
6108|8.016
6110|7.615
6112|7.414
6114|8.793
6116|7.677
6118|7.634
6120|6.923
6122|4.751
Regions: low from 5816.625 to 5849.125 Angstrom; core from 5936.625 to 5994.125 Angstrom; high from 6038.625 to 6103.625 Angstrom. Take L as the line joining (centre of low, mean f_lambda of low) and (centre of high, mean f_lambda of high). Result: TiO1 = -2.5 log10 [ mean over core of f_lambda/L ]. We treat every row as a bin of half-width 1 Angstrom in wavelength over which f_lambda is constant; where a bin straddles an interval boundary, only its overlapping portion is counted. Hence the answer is 0.21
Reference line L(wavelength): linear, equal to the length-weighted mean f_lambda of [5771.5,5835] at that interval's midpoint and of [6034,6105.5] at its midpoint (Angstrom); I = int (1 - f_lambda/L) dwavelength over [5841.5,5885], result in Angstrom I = 7.7 Angstrom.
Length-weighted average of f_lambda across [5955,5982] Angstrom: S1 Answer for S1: 5.68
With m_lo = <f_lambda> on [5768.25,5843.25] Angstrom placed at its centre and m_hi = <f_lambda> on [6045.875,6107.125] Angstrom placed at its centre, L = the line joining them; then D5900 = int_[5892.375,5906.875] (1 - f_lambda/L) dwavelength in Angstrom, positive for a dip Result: 6.4 Angstrom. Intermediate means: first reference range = 7.07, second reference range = 7.34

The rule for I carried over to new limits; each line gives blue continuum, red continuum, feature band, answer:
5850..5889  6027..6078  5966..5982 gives 1.7 Angstrom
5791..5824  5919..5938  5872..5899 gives 8.2 Angstrom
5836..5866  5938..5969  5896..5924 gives 5.6 Angstrom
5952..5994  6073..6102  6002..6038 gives -1.0 Angstrom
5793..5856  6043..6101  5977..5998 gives 3.0 Angstrom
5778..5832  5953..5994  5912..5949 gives 4.8 Angstrom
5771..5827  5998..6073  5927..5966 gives 8.6 Angstrom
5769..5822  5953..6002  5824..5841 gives 0.8 Angstrom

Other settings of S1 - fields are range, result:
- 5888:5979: 5.05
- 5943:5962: 5.53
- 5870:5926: 4.61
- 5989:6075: 6.91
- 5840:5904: 5.25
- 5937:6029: 6.05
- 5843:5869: 6.19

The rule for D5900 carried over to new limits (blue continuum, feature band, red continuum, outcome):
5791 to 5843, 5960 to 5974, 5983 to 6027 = 1.8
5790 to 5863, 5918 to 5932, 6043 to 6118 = 4.2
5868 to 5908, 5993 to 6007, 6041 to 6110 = -0.5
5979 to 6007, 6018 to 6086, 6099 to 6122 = -3.2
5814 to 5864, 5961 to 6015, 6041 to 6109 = 6.8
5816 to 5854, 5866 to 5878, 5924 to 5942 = 0.8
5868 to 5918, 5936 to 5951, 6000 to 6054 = -0.8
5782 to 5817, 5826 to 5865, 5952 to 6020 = 4.0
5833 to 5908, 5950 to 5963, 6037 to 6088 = 1.9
